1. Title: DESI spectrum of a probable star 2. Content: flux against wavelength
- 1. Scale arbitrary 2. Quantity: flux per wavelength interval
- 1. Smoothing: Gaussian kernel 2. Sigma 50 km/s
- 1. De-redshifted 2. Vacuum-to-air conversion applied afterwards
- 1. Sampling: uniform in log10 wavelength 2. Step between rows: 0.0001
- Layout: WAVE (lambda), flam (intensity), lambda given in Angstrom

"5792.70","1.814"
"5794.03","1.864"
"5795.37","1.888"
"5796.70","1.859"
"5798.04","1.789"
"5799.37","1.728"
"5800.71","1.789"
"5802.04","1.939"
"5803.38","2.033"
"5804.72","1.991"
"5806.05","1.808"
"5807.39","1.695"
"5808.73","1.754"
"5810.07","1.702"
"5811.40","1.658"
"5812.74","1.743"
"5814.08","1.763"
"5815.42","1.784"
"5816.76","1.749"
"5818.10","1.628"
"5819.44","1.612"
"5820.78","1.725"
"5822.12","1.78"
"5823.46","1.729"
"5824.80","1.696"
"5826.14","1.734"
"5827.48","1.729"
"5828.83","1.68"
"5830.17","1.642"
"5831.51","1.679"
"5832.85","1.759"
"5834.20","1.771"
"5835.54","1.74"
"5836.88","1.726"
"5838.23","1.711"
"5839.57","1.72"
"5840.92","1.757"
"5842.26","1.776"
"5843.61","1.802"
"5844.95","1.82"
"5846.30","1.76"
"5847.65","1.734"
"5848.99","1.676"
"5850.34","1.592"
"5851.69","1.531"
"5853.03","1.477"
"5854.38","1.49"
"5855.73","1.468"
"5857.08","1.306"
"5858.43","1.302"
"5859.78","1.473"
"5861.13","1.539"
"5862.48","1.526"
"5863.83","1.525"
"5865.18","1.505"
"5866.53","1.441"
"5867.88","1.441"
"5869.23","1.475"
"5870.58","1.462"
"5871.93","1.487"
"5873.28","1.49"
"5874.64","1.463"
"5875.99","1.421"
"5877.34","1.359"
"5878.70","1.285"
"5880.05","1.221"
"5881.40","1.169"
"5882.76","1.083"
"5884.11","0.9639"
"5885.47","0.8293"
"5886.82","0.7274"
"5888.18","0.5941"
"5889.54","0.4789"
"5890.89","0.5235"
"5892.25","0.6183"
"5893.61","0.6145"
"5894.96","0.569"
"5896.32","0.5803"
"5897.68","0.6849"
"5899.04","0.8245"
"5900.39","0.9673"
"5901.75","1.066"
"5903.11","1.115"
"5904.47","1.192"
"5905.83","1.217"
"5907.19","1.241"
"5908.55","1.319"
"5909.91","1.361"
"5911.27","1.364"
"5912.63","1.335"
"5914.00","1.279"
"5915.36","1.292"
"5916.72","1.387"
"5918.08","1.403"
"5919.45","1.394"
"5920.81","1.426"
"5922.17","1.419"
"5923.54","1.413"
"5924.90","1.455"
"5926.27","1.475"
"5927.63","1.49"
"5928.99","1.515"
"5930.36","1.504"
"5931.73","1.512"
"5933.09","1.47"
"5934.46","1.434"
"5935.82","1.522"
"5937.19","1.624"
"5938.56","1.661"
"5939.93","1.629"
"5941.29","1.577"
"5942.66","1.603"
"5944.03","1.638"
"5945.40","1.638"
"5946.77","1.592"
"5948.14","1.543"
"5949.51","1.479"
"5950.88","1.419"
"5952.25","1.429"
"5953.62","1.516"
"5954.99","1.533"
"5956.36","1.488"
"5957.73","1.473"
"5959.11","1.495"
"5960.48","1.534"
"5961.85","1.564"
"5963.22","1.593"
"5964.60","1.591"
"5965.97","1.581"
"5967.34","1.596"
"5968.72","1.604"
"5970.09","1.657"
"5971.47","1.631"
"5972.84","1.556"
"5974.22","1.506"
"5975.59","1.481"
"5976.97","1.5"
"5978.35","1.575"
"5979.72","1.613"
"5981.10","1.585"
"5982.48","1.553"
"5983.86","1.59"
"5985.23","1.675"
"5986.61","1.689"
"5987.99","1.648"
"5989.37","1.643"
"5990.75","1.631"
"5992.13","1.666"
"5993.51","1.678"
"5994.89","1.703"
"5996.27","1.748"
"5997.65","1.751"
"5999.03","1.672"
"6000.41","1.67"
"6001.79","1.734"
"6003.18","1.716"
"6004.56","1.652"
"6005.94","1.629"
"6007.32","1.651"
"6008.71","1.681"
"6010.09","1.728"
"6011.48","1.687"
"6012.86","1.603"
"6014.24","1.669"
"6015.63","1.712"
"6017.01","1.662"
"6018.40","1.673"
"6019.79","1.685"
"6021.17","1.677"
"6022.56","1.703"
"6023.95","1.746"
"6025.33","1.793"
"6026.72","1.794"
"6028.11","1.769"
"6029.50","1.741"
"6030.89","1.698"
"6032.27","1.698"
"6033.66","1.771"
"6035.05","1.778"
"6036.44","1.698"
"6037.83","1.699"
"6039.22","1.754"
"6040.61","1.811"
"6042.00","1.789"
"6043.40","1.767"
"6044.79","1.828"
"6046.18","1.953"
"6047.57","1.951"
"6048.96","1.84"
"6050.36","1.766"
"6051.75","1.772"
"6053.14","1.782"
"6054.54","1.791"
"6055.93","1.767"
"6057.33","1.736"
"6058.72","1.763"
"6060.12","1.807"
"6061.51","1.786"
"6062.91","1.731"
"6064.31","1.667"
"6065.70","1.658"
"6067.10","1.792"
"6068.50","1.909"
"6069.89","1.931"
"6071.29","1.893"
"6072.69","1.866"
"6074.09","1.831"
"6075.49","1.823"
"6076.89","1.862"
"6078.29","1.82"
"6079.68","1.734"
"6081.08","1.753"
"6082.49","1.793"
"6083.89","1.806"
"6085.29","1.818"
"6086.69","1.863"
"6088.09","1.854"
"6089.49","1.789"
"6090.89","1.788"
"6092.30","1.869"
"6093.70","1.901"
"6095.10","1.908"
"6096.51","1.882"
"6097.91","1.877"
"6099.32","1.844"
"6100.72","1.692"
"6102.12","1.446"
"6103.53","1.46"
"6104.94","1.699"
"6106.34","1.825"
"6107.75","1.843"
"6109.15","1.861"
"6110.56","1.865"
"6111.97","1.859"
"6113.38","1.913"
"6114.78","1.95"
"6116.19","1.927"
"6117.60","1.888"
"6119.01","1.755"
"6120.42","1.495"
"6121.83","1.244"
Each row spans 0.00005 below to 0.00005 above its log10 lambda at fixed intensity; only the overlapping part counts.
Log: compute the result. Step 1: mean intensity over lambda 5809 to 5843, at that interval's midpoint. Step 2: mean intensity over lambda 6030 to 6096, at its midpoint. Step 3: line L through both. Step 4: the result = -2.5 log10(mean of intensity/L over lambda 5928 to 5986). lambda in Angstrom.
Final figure 0.138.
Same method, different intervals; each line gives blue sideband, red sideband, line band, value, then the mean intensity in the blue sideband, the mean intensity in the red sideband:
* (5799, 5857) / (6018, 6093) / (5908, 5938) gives 0.219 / 1.72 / 1.79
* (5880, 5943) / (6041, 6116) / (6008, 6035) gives -0.075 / 1.19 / 1.81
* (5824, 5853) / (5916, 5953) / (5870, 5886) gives 0.268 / 1.71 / 1.51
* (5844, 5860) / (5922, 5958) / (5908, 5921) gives 0.135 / 1.56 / 1.52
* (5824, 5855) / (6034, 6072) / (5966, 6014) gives 0.081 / 1.7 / 1.79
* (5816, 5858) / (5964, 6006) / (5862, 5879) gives 0.146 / 1.68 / 1.63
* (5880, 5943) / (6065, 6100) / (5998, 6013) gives -0.090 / 1.19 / 1.83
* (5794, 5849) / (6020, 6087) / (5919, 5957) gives 0.171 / 1.76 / 1.79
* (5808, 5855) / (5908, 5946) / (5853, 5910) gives 0.346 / 1.7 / 1.47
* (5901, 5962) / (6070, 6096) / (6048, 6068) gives 0.003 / 1.44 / 1.83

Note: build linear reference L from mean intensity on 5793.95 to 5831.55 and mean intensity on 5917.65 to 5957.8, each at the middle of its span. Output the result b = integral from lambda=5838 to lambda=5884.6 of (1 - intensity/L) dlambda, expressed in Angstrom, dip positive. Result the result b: 4.9 Angstrom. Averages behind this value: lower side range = 1.76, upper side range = 1.51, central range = 1.49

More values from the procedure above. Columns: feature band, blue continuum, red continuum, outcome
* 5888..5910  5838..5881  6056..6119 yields 9.8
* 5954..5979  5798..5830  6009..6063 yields 2.9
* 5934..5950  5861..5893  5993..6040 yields -1.7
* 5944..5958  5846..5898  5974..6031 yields -0.2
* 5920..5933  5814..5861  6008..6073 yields 1.8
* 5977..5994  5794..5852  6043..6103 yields 1.6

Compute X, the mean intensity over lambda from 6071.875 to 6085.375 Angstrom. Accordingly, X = 1.81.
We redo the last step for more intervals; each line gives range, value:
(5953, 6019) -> 1.62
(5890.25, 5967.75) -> 1.35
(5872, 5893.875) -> 1.01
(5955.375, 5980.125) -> 1.56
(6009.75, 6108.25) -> 1.77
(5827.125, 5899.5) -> 1.35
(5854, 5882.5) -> 1.42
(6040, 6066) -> 1.79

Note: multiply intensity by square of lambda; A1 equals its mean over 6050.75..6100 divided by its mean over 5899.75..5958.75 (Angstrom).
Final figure 1.3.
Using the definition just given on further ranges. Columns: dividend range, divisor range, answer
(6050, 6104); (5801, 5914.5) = 1.35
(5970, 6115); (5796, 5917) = 1.29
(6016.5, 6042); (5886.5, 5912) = 2.01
